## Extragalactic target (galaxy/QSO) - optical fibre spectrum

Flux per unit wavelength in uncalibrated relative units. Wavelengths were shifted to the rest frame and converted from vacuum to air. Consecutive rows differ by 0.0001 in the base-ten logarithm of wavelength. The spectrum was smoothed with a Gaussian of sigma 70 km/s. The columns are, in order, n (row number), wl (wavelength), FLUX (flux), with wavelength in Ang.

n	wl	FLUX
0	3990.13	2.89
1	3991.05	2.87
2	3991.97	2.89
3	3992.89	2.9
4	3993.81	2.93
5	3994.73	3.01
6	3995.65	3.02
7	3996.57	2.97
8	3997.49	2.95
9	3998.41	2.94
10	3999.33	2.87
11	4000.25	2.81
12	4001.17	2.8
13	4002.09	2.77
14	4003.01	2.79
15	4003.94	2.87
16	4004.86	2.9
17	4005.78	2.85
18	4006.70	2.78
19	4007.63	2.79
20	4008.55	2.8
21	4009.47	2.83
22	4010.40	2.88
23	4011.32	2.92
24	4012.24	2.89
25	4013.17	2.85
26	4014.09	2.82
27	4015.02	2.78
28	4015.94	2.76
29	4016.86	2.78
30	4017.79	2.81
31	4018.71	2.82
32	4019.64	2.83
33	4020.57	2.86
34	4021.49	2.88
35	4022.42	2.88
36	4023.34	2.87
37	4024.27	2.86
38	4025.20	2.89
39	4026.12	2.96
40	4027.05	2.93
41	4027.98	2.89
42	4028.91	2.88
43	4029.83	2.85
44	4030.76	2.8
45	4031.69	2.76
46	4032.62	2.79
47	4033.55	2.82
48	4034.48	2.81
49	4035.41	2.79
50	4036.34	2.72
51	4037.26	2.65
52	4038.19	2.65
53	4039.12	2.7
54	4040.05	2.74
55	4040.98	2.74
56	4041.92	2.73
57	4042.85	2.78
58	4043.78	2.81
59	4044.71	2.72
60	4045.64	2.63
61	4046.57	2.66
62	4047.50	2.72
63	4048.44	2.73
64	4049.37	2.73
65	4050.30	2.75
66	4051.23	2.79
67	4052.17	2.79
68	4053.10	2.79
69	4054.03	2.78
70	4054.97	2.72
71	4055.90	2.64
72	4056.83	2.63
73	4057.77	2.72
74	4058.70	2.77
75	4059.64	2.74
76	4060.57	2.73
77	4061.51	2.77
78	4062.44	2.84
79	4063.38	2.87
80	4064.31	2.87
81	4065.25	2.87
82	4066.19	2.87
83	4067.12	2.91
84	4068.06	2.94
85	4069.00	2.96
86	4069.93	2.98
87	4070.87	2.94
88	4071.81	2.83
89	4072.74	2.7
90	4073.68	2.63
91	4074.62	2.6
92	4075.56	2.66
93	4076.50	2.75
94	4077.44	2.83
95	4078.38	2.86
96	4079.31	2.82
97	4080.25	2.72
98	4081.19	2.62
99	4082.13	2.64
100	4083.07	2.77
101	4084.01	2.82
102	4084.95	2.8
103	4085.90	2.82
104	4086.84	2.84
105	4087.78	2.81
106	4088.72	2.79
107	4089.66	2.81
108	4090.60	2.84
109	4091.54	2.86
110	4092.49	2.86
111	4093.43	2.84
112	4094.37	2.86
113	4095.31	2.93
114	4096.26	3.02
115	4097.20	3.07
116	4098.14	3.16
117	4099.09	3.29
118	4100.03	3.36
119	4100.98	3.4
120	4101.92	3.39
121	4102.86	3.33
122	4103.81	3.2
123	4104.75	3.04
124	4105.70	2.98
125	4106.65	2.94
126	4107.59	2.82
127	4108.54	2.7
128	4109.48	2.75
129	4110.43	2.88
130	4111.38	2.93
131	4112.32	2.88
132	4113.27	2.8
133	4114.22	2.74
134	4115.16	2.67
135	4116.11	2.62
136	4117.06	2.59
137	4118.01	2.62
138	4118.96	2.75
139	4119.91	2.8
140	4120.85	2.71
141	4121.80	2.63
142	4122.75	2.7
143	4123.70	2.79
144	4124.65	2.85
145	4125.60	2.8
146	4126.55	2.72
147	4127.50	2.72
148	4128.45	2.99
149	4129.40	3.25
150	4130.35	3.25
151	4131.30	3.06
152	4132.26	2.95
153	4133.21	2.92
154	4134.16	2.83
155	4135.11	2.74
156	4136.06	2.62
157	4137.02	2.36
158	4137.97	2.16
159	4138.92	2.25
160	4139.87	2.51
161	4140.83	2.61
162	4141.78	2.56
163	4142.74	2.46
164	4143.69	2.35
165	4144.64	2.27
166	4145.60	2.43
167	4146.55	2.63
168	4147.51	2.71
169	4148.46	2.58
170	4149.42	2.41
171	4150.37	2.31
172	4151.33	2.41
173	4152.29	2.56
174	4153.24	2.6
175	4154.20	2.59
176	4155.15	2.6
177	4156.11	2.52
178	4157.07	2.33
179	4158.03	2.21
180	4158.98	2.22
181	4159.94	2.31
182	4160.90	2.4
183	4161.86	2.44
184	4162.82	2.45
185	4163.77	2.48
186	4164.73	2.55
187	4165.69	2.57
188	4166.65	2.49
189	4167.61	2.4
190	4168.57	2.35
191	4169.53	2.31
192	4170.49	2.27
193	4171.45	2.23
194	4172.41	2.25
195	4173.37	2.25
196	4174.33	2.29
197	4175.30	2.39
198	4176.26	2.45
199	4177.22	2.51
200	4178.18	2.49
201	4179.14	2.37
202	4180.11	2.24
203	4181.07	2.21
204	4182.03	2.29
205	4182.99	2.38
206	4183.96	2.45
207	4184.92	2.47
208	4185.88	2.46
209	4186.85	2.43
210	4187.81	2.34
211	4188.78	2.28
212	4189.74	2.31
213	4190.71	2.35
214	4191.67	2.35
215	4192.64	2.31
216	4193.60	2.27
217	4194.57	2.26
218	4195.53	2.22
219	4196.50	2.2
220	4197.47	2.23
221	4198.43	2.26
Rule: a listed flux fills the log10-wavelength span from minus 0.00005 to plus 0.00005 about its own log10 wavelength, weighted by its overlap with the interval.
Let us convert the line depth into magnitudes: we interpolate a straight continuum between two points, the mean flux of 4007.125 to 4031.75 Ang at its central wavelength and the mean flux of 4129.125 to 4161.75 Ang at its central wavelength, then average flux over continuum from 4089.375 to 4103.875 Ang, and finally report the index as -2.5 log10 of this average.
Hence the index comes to -0.16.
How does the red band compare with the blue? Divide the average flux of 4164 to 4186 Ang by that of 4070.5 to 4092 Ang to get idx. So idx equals 0.9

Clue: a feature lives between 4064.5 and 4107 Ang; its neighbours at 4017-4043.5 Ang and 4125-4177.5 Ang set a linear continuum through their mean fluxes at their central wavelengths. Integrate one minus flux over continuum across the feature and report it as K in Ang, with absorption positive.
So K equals -3.7 Ang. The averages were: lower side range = 2.81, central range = 2.91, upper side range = 2.53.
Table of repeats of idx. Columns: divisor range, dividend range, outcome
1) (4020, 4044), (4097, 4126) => 1.04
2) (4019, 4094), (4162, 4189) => 0.85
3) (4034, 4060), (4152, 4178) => 0.88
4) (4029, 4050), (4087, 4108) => 1.10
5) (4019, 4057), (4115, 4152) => 0.95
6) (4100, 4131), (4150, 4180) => 0.83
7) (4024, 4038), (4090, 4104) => 1.09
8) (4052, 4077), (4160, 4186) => 0.86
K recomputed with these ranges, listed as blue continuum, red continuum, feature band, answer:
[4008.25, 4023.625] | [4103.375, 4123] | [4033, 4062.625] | 0.9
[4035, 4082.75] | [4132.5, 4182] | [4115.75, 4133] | -1.9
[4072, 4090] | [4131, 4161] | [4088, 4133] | -4.6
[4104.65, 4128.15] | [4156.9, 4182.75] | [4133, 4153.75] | 0.5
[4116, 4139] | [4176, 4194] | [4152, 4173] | 0.9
